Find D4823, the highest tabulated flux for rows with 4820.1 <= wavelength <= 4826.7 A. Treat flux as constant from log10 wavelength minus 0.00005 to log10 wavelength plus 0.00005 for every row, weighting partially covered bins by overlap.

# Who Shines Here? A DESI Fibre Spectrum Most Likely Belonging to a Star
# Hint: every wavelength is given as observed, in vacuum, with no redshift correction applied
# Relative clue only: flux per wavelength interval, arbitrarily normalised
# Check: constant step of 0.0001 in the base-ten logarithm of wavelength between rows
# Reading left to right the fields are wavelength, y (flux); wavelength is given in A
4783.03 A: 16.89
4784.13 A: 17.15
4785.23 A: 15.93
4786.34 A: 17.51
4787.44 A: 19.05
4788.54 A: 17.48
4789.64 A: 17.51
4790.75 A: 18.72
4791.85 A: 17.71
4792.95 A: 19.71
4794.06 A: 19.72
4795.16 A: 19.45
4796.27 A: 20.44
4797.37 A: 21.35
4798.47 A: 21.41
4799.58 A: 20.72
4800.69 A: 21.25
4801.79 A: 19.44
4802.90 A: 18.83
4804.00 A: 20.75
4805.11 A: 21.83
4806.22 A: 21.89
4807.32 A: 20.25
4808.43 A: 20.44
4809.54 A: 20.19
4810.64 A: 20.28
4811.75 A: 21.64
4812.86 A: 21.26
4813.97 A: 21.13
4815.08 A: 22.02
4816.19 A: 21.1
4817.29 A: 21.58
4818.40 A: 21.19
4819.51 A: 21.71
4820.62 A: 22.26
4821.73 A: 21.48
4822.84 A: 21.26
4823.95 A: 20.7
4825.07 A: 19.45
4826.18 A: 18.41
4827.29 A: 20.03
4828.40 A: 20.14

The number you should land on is 22.26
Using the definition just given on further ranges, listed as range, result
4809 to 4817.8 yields 22.02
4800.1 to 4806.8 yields 21.89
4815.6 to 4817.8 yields 21.58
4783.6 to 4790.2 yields 19.05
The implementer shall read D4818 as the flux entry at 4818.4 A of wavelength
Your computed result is 21.19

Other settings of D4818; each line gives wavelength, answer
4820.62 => 22.26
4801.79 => 19.44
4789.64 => 17.51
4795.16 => 19.45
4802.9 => 18.83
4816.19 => 21.1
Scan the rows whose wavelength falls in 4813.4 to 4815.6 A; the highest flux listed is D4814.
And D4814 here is 22.02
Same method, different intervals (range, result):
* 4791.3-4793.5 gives 19.71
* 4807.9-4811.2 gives 20.44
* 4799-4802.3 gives 21.25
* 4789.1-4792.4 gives 18.72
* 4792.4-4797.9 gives 21.35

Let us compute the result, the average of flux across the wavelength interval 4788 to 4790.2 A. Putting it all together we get 17.5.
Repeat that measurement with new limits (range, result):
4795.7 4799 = 21.1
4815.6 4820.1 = 21.4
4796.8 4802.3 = 20.9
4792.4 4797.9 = 20.1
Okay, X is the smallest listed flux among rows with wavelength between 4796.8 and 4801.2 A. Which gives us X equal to 20.72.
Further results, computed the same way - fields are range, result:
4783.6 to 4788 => 15.93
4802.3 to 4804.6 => 18.83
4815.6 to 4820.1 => 21.1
